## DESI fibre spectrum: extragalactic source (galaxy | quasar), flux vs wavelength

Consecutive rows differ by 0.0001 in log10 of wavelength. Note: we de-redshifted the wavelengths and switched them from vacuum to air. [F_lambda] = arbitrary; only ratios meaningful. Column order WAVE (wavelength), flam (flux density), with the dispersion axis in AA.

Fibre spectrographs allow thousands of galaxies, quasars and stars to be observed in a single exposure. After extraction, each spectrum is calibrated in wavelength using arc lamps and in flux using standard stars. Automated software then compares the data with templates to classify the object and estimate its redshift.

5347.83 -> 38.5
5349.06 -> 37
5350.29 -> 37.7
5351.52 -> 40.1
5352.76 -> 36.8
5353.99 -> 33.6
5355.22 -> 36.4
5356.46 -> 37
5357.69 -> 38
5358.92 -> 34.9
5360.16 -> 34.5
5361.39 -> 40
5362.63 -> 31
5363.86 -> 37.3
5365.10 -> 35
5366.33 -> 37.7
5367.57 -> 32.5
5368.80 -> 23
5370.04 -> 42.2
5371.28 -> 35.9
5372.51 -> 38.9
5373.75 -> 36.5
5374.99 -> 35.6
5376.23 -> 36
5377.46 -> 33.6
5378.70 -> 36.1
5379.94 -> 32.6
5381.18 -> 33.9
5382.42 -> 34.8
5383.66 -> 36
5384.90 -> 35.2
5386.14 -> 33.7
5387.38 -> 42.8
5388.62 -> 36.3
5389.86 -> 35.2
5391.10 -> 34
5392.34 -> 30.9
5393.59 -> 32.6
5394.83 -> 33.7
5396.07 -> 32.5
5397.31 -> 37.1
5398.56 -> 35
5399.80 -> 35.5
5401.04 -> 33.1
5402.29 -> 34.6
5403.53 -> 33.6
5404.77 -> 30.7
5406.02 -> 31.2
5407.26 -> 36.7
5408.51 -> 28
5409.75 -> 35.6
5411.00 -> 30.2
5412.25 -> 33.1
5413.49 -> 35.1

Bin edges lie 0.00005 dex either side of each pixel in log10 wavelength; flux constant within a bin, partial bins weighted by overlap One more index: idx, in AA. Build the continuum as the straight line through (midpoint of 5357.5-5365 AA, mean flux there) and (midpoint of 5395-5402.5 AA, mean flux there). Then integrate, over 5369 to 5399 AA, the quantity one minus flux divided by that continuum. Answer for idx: -0.2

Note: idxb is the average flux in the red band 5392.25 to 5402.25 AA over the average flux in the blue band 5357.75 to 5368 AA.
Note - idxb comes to 0.96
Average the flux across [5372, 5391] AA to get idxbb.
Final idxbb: 35.7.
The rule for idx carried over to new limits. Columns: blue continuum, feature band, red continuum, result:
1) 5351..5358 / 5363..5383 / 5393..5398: 0.3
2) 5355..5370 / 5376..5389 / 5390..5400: -0.5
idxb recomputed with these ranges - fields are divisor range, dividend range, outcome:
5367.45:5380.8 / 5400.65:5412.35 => 0.94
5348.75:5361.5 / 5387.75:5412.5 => 0.91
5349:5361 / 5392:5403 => 0.93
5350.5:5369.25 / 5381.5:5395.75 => 0.99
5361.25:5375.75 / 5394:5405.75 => 0.96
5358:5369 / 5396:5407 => 0.98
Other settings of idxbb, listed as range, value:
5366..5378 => 35.1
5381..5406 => 34.5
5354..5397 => 35.2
